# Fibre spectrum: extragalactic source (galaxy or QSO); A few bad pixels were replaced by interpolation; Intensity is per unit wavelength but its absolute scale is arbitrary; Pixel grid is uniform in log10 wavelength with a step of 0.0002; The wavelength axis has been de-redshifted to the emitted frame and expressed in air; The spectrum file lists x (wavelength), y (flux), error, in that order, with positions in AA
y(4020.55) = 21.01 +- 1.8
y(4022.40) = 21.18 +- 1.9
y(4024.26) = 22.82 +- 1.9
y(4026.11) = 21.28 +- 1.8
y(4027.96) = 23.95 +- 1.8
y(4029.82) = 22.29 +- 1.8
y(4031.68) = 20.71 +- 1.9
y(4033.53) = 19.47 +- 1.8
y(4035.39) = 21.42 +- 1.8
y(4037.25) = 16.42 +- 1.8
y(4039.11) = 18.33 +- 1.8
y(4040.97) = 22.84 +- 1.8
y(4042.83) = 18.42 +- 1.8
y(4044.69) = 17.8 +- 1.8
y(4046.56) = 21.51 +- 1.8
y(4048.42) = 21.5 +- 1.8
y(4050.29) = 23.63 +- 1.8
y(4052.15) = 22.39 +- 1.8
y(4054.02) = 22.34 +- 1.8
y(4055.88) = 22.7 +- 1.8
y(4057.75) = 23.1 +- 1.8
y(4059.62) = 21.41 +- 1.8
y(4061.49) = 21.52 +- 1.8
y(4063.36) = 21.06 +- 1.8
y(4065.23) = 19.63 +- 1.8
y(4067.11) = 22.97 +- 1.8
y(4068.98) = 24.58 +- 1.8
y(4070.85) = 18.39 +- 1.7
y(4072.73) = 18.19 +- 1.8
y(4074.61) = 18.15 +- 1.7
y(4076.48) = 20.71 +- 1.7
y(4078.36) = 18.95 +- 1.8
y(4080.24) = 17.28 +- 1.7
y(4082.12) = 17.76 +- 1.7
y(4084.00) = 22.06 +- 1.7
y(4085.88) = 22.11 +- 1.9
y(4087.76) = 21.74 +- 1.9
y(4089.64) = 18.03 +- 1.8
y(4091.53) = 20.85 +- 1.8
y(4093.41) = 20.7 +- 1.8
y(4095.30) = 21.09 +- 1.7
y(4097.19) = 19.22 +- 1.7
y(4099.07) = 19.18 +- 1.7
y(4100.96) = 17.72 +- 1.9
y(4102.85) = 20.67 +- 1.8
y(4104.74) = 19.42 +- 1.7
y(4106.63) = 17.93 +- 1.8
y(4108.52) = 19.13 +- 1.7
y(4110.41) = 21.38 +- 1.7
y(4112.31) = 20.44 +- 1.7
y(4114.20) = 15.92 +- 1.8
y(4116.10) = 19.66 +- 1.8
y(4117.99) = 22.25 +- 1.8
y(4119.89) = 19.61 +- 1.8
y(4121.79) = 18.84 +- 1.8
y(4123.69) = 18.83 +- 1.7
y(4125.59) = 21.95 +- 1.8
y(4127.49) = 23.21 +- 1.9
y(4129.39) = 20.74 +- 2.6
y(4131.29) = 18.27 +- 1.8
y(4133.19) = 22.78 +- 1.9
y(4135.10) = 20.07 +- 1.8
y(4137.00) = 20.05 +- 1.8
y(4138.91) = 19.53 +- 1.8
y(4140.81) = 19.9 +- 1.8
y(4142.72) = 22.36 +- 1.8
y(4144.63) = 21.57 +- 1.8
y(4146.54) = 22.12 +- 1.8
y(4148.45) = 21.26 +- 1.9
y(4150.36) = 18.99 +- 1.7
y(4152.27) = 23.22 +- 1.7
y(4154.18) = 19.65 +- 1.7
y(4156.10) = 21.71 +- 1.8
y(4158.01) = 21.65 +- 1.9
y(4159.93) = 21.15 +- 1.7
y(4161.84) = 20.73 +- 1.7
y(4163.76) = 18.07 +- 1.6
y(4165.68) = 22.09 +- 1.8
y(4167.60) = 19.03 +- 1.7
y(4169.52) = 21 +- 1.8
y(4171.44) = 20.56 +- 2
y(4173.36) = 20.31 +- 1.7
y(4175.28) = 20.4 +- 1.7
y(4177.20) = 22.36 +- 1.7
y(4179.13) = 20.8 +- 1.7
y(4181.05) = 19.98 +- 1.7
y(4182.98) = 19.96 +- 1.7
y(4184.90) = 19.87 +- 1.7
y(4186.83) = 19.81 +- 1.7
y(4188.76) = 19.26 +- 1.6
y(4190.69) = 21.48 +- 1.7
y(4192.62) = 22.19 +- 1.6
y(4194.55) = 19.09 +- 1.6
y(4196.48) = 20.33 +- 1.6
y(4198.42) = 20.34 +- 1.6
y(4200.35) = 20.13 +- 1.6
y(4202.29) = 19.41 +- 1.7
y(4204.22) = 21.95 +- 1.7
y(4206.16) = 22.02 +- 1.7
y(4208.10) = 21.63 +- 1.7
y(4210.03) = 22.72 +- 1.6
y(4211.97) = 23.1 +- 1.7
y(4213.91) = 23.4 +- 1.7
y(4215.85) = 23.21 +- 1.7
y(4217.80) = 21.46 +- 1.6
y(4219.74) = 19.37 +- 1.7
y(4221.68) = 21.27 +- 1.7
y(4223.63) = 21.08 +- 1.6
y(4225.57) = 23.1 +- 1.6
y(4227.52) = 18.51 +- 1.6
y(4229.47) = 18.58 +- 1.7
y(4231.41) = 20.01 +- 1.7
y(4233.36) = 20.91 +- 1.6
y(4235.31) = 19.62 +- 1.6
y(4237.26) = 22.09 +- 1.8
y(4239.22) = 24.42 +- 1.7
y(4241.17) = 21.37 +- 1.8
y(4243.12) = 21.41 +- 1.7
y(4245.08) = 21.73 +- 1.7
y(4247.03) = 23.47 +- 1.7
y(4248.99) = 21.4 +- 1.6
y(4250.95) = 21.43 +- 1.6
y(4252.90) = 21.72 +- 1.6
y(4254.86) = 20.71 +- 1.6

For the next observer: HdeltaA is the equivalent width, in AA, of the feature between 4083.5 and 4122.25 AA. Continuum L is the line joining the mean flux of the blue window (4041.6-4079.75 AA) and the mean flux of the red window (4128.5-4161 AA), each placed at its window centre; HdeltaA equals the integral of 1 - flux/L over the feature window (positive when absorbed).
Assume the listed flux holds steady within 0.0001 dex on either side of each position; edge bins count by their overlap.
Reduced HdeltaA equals 1.9 AA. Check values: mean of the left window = 20.9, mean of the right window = 20.9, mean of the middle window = 19.9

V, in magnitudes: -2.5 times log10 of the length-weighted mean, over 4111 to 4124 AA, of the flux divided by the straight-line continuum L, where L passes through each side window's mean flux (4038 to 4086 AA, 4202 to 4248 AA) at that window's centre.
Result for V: 0.08 mag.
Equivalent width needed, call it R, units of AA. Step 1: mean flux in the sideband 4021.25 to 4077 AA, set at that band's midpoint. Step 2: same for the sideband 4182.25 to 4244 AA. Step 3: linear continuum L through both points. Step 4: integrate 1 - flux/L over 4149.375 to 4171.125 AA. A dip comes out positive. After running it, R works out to 0.4 AA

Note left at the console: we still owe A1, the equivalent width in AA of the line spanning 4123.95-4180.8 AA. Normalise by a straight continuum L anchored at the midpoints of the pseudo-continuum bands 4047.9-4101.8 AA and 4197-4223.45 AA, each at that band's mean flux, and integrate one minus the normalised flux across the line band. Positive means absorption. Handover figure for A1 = 0.8 AA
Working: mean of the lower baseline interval 20.6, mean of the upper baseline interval 21.5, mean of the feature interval 20.8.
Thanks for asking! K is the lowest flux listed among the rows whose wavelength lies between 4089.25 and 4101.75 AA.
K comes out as 17.72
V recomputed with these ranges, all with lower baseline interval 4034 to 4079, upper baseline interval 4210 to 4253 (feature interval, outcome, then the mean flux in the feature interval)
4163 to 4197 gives 0.05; 20.4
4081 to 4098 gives 0.03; 20.4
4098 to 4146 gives 0.05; 20.1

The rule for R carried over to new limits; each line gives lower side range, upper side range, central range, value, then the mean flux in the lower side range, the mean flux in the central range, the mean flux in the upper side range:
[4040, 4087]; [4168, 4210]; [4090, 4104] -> 0.64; 20.8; 19.8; 20.6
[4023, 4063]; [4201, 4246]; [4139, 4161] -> 0.17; 21.2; 21.2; 21.4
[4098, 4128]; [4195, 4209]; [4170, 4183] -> -0.15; 19.7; 20.7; 20.8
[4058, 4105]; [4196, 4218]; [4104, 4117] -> 0.89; 20.2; 19.1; 21.7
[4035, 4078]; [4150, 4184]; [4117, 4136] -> 0.06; 20.8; 20.7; 20.7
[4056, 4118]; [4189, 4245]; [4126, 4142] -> -0.11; 20.1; 20.6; 21.2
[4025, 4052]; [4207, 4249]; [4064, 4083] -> 1.10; 20.8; 19.7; 21.5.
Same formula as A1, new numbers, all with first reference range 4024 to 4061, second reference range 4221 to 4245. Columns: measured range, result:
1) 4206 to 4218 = -0.9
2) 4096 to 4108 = 1.2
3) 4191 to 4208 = 0.3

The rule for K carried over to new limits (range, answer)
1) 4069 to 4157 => 15.92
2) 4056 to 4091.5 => 17.28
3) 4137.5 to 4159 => 18.99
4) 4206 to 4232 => 18.51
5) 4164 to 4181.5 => 19.03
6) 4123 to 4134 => 18.27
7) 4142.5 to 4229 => 18.07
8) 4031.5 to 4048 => 16.42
